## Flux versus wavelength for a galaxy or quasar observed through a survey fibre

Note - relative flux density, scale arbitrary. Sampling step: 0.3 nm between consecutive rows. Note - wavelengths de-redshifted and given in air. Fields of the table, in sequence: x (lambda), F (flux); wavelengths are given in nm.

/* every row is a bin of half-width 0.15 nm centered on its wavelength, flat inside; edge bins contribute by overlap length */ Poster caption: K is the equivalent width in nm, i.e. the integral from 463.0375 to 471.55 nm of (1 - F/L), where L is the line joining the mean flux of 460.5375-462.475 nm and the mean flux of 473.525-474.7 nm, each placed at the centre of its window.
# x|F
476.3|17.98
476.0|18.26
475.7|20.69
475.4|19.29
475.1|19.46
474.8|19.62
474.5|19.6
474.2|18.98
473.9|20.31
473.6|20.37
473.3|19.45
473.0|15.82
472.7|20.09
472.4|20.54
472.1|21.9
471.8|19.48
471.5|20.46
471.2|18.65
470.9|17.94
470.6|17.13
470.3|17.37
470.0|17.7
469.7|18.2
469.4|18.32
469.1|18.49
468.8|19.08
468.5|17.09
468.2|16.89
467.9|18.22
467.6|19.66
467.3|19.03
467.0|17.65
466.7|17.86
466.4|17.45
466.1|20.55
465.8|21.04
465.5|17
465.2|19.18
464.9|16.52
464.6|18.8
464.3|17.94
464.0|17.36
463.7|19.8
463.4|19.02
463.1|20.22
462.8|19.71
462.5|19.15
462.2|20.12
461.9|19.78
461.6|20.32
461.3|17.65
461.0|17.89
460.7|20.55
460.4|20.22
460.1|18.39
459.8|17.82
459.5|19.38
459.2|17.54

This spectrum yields 0.506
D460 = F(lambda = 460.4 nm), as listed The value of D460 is 20.22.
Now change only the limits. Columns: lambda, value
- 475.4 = 19.29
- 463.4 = 19.02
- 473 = 15.82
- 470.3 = 17.37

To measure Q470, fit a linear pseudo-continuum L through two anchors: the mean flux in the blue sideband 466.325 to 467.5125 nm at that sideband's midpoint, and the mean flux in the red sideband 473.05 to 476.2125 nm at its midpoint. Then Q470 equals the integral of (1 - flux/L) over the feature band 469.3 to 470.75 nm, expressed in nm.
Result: 0.07 nm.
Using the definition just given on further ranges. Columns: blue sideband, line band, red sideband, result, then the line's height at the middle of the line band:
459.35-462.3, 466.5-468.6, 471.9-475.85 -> 0.15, 19.5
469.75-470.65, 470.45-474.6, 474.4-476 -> -0.19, 18.5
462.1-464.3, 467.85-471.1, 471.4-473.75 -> 0.29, 19.6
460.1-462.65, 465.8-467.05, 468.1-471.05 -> -0.02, 18.4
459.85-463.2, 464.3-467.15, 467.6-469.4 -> 0.03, 18.6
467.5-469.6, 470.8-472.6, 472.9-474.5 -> -0.11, 18.8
